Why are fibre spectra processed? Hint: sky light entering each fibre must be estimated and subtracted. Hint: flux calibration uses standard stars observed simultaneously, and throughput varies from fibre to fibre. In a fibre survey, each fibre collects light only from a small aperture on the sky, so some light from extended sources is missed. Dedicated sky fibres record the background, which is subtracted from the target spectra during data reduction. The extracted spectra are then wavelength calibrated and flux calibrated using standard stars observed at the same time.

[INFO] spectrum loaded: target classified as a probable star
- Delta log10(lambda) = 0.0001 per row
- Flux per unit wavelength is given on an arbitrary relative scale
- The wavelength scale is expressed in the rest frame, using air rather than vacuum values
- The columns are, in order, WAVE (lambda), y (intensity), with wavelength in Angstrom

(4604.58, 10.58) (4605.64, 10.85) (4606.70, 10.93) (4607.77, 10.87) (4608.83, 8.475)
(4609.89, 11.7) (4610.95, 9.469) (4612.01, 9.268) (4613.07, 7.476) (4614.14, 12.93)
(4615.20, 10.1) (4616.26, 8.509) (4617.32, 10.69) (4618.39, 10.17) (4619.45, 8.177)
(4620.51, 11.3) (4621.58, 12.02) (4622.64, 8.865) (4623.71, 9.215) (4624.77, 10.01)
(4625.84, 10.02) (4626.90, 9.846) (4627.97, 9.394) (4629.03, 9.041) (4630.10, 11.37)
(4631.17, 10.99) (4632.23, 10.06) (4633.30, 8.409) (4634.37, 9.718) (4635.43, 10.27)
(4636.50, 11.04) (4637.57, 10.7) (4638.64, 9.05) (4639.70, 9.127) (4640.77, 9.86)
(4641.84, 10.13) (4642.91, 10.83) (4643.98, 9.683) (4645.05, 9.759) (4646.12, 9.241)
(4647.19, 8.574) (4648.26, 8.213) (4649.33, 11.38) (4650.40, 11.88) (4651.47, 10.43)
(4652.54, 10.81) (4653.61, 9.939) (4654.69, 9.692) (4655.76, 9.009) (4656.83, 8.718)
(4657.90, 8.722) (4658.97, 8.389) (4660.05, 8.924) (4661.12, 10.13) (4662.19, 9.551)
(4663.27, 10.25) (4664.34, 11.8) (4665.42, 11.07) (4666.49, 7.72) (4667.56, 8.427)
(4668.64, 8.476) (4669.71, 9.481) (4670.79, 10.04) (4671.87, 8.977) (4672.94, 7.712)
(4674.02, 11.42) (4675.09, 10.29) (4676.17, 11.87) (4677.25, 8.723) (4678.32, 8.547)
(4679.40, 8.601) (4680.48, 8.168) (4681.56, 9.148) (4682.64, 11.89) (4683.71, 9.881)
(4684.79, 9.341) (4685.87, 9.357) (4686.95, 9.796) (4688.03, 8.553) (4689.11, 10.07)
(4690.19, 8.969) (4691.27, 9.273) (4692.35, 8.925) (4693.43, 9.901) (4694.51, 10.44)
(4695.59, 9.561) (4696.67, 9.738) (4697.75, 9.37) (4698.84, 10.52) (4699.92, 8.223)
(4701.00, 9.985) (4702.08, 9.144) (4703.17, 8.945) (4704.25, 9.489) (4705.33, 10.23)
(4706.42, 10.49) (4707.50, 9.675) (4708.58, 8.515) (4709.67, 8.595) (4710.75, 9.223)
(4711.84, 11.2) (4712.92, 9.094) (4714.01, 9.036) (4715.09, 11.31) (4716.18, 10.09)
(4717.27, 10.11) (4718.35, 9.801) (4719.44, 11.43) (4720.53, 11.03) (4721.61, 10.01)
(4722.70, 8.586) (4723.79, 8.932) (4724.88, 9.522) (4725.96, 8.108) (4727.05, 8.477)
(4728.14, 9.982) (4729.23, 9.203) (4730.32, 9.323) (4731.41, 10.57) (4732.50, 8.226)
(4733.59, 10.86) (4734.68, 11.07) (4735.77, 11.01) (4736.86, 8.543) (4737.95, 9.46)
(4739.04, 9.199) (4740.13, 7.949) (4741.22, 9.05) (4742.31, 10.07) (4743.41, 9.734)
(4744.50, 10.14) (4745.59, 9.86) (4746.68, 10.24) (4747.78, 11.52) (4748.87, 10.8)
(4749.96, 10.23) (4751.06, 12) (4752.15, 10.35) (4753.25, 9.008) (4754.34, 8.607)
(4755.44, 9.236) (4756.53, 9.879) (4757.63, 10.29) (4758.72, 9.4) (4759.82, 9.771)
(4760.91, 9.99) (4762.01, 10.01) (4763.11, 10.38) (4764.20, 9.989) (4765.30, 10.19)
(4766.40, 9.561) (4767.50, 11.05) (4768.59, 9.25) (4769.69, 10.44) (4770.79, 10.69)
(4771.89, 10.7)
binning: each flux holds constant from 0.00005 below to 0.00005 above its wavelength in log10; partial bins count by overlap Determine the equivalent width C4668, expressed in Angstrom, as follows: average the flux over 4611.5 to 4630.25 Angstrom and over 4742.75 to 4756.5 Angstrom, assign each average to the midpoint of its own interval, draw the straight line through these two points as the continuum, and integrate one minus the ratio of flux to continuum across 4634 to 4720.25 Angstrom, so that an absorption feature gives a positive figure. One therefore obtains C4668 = 2.6 Angstrom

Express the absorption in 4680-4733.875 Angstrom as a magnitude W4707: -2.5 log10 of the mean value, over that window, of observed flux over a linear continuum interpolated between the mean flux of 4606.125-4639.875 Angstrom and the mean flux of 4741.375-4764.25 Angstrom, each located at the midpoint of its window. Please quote 0.048 mag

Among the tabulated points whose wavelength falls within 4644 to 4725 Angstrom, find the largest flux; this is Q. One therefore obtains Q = 11.89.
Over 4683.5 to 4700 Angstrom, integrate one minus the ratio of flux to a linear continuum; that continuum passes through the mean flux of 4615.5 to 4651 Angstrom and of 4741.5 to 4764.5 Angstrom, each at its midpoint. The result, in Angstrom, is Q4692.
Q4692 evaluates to 0.8 Angstrom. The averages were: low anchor 9.93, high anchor 10.1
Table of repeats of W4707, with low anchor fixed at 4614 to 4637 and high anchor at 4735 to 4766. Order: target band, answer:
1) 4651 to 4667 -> 0.04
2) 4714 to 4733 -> 0.03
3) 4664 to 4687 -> 0.05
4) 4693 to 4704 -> 0.04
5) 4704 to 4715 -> 0.03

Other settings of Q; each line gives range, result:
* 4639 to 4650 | 11.38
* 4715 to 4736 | 11.43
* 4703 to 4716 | 11.31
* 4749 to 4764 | 12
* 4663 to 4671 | 11.8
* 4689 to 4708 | 10.52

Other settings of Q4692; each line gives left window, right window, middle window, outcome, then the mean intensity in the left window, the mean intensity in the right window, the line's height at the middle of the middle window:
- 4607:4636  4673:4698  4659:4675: 0.3 Angstrom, 9.95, 9.61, 9.71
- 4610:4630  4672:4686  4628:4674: 0.1 Angstrom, 9.88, 9.6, 9.74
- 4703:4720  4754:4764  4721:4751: 0.3 Angstrom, 9.85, 9.76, 9.8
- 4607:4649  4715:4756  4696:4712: 0.5 Angstrom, 9.87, 9.82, 9.83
